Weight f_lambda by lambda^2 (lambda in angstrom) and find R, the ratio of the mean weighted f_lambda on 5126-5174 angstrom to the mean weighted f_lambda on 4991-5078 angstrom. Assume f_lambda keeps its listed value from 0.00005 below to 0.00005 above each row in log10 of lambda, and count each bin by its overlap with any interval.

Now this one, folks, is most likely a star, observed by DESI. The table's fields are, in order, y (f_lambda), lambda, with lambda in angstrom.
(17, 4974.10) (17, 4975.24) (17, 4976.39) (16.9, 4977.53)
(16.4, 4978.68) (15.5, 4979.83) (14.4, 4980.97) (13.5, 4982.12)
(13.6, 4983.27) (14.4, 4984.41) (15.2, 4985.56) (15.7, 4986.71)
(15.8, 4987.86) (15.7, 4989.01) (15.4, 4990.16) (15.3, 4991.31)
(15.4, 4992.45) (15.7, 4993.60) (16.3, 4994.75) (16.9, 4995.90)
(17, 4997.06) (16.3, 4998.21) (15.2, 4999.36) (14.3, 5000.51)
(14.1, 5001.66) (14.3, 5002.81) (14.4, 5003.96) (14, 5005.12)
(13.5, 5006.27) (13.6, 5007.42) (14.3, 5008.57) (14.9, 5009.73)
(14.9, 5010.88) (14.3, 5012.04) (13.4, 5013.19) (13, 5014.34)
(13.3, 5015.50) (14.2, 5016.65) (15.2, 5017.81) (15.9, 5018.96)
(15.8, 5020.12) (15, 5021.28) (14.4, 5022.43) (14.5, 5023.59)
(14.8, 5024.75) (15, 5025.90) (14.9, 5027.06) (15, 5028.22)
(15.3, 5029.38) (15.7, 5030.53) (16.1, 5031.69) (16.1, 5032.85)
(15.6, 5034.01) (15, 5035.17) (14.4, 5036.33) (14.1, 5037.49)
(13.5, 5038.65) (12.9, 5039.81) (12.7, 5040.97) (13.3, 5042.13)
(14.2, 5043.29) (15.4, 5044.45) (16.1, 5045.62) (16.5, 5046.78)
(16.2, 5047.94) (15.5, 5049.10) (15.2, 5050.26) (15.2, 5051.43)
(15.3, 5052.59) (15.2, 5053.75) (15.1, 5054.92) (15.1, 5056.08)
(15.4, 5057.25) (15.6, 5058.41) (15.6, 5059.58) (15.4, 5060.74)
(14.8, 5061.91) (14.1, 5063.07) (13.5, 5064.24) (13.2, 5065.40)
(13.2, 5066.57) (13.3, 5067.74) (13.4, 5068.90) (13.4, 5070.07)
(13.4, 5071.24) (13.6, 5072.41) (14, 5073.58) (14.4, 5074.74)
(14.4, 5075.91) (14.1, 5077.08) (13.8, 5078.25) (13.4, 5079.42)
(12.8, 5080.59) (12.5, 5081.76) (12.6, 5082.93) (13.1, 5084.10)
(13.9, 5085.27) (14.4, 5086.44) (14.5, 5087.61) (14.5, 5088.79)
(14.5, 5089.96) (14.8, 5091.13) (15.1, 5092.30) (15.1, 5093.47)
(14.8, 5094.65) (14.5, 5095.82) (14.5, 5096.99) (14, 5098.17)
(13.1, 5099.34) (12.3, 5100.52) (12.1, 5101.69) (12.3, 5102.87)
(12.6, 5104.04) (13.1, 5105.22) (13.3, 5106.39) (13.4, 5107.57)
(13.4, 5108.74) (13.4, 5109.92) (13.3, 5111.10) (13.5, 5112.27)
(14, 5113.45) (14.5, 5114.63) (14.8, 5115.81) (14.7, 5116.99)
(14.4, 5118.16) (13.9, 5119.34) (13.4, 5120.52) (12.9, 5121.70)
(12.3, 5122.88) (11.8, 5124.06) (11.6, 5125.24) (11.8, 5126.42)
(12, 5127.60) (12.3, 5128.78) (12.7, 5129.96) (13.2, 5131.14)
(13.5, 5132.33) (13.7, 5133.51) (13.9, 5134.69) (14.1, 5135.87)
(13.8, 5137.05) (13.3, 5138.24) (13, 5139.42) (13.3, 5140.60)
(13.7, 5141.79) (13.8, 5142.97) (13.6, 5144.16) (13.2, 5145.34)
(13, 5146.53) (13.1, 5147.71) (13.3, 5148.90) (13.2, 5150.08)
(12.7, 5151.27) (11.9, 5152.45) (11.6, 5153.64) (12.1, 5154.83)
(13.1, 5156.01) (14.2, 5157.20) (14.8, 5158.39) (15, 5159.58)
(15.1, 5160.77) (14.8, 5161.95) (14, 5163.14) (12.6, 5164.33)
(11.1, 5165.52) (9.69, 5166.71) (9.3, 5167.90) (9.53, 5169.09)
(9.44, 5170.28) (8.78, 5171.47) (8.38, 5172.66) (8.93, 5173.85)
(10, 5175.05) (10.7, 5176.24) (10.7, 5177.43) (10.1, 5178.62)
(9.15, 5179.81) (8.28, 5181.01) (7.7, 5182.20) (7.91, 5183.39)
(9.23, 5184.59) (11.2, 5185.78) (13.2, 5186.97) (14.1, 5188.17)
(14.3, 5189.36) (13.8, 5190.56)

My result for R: 0.9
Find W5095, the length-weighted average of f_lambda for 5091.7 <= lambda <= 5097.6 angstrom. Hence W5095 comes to 14.8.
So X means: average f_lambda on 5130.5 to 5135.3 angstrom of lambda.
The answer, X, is 13.6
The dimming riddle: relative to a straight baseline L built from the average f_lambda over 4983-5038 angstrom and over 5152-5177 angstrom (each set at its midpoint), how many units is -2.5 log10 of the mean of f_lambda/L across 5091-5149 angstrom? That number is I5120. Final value -0.07 mag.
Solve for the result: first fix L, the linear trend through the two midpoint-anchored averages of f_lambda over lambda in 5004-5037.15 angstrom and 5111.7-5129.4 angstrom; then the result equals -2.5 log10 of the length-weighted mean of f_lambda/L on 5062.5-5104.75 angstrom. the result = 0.00 mag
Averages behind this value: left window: 14.7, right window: 13.2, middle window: 13.7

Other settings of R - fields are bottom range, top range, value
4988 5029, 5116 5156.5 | 0.92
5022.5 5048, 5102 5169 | 0.92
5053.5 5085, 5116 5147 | 0.97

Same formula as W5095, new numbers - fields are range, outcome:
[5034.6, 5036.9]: 14.7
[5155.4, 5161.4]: 14.4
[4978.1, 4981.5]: 15.4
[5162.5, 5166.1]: 12.6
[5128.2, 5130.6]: 12.5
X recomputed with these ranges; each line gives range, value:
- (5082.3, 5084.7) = 12.9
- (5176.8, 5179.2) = 10.4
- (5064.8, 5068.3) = 13.2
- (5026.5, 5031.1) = 15.2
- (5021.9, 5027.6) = 14.7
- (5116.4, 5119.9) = 14.4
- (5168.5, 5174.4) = 9.02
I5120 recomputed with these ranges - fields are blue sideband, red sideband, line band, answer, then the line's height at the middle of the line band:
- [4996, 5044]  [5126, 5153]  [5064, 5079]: 0.024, 14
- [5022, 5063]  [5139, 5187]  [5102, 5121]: -0.044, 13.1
